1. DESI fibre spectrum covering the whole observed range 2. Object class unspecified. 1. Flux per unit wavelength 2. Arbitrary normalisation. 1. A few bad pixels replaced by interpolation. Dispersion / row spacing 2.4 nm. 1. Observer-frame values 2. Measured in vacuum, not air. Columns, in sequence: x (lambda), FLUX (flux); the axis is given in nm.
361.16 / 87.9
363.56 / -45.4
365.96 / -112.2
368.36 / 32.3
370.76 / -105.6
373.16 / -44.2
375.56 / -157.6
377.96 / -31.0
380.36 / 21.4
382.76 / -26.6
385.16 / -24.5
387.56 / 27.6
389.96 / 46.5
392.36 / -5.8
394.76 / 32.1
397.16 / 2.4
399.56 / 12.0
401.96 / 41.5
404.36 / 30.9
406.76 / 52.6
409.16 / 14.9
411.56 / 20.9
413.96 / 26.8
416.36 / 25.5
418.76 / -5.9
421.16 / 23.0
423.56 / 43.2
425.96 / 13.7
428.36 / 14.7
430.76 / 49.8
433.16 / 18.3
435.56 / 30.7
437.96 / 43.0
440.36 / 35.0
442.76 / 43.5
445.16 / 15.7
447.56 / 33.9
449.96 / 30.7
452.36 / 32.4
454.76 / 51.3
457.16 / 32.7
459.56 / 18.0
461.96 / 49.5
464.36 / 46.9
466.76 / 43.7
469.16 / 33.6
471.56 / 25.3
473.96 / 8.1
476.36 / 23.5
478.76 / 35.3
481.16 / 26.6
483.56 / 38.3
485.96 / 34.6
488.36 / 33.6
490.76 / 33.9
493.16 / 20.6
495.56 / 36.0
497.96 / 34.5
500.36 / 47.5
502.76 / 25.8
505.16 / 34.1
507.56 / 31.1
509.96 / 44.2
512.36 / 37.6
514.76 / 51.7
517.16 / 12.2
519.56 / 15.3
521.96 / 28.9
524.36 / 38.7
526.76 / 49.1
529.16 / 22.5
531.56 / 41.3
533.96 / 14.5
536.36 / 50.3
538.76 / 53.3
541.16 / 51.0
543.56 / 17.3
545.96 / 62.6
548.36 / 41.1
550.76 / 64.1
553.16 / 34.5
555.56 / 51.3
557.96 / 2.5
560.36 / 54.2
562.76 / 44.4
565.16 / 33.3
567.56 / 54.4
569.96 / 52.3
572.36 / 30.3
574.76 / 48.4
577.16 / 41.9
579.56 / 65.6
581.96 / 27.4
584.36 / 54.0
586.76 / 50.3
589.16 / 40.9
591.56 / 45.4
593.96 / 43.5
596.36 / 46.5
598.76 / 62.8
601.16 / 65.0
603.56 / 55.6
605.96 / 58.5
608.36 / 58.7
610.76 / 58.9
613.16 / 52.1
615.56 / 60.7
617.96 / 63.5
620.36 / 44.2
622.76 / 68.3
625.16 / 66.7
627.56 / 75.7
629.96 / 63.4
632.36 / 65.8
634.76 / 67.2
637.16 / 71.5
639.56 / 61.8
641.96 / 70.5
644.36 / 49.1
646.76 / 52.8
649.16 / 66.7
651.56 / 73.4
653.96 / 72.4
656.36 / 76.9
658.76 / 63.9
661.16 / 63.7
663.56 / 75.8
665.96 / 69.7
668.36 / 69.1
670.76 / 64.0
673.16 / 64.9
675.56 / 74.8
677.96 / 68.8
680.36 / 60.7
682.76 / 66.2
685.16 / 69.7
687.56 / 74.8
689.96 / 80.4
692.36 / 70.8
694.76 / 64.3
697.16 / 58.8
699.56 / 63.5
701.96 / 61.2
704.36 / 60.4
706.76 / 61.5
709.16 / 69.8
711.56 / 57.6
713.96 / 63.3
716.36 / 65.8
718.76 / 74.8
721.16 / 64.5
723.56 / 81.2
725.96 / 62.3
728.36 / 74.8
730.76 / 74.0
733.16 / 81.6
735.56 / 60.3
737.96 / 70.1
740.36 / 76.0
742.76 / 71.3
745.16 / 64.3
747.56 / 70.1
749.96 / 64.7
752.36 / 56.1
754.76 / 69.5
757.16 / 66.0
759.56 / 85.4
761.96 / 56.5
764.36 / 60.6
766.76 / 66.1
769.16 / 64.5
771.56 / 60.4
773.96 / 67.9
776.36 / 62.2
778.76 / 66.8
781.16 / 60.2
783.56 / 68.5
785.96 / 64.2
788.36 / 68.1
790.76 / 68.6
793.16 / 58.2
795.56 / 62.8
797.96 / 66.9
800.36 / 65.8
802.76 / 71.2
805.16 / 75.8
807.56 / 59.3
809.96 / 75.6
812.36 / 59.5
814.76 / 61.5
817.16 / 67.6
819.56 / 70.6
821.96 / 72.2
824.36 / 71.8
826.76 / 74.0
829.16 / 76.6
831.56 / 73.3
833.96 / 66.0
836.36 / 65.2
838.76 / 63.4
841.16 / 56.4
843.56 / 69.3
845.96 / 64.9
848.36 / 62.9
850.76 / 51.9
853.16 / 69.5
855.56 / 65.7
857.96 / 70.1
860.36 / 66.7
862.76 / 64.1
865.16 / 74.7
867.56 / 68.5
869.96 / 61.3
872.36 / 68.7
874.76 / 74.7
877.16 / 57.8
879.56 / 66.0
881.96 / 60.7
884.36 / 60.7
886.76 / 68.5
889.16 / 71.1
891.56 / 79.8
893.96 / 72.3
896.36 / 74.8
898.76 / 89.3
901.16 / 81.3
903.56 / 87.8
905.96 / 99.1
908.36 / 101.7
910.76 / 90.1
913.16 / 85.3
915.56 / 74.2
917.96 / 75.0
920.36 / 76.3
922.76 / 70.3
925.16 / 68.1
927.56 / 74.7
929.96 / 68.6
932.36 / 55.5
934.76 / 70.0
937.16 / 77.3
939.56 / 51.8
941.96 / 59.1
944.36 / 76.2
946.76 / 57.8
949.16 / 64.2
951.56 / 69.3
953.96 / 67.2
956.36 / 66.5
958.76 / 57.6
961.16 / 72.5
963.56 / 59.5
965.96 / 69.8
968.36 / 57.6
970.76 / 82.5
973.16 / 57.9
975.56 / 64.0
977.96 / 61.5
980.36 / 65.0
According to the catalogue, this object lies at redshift 0.380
